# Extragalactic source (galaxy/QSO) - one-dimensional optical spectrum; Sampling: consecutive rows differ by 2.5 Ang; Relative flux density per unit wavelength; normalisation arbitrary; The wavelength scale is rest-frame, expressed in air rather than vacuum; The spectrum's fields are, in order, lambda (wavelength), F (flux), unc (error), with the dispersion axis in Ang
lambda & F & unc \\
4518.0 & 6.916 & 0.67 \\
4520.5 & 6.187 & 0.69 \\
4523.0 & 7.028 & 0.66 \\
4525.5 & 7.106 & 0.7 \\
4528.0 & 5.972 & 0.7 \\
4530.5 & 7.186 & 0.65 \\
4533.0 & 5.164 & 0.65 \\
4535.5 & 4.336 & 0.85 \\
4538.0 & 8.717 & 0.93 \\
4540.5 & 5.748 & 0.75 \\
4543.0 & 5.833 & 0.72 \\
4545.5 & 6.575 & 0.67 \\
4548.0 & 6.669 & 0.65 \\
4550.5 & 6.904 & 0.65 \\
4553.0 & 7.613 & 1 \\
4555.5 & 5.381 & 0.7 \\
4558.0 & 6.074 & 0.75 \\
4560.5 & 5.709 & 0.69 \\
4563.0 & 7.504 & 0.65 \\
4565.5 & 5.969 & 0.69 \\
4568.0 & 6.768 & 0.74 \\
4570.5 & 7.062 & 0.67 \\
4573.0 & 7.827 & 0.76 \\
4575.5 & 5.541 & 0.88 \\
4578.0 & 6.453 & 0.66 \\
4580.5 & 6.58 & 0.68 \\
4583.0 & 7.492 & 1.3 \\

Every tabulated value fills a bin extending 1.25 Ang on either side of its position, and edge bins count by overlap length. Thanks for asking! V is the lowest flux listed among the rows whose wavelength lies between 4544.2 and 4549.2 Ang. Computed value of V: 6.575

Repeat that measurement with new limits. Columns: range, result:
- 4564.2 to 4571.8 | 5.969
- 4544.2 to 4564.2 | 5.381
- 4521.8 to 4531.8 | 5.972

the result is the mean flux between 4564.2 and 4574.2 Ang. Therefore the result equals 6.9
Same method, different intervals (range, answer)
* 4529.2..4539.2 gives 6.34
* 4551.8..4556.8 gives 6.48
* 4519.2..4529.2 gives 6.58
